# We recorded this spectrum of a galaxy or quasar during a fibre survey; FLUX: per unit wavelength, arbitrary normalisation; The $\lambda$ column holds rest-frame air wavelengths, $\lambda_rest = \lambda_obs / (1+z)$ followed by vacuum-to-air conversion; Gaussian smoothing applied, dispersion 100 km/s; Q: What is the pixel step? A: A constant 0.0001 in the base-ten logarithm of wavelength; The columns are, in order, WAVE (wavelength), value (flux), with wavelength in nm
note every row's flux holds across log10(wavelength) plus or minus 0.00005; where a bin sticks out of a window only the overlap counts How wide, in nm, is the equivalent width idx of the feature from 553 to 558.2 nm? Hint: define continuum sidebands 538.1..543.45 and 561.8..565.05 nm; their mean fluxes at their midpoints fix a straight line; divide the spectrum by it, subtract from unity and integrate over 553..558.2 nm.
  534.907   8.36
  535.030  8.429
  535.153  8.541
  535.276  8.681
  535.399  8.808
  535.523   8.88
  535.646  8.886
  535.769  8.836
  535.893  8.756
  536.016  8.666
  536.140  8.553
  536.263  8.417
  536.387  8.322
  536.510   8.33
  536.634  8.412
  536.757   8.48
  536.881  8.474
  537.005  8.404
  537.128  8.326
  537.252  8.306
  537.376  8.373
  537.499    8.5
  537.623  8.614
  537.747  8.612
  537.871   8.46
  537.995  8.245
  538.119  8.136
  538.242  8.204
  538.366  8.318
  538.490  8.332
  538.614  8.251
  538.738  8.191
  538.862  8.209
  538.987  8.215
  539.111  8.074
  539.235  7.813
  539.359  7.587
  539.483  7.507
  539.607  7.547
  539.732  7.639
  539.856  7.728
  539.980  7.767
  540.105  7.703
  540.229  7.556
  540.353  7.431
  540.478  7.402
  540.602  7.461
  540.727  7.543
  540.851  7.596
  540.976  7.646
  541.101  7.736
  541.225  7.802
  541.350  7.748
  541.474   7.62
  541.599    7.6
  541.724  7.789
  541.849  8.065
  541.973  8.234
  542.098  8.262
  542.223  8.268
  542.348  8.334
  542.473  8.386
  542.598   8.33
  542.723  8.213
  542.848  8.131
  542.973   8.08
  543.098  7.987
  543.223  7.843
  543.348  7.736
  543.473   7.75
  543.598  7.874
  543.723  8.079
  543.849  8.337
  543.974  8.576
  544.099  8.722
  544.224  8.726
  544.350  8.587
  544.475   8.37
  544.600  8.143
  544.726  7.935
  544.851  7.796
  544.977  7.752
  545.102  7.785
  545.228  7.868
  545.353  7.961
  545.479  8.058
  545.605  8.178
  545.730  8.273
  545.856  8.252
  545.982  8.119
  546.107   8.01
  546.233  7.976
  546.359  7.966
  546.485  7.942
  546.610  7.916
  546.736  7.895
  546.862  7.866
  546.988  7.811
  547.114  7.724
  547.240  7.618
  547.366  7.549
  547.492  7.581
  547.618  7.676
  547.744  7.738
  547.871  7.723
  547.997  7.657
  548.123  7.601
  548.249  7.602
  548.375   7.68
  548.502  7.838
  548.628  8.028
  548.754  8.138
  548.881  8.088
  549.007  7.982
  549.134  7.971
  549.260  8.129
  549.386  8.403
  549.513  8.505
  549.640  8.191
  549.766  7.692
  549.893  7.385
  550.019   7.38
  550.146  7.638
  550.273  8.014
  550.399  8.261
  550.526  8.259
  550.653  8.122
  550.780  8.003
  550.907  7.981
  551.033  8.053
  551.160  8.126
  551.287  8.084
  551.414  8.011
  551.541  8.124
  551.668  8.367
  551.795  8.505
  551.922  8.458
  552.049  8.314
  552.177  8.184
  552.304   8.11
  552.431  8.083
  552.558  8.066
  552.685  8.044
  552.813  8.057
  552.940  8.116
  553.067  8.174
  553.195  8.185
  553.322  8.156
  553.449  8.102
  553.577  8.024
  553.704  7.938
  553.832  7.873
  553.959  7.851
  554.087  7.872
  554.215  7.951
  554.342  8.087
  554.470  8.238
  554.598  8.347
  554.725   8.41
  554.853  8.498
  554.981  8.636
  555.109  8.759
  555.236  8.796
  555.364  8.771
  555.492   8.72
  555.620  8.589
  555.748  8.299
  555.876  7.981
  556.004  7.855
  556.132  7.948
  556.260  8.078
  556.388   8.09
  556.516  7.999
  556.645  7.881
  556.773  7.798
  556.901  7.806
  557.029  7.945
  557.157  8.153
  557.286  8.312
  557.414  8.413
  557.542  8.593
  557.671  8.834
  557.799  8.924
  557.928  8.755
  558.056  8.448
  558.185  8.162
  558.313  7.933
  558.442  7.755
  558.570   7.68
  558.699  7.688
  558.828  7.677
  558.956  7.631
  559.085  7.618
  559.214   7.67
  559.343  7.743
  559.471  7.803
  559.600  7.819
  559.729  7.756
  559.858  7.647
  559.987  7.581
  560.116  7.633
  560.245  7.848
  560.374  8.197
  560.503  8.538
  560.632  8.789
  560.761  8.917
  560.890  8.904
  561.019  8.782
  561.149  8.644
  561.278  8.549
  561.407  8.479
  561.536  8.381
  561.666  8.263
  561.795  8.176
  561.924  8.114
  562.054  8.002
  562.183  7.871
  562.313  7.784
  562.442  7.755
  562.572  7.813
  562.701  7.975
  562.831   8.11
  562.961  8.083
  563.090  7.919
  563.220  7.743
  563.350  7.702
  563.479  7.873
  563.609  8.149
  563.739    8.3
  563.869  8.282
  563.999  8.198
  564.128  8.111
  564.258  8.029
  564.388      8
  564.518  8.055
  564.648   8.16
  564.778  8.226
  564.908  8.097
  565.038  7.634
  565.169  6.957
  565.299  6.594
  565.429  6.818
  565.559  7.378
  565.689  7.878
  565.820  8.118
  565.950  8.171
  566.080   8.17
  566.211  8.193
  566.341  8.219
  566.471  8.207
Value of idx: -0.18 nm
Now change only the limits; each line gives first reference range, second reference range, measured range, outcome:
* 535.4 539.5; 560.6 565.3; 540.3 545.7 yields 0.204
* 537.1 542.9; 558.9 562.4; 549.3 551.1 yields 0.013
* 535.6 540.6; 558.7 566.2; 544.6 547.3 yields 0.057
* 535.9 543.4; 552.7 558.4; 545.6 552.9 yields 0.164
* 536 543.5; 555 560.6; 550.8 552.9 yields -0.018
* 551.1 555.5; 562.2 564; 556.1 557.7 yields -0.001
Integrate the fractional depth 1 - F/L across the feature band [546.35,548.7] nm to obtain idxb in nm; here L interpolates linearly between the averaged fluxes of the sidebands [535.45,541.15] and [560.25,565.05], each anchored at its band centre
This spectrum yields 0.115 nm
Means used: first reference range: 8.14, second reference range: 8.18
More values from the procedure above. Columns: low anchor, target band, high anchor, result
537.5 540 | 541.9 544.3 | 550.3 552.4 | -0.03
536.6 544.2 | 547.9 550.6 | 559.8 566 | 0.04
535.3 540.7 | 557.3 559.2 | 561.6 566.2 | -0.04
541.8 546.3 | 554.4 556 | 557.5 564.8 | -0.07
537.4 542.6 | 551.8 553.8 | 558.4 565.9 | -0.04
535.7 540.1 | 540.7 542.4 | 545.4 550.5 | 0.05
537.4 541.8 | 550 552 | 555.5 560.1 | -0.03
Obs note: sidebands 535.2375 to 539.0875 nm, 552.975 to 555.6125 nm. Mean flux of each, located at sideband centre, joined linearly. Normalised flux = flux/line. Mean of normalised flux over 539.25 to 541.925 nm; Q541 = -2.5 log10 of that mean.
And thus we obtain 0.10 mag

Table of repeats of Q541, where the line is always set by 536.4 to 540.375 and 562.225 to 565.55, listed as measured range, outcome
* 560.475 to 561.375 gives -0.11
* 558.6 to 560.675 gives 0.01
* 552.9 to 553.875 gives -0.02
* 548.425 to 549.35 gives 0.00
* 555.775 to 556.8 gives -0.01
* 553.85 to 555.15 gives -0.04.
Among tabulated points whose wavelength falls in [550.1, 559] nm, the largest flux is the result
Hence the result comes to 8.924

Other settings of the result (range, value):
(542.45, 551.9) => 8.726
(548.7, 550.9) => 8.505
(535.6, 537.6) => 8.886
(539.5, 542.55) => 8.386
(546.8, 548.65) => 8.028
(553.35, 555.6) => 8.796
